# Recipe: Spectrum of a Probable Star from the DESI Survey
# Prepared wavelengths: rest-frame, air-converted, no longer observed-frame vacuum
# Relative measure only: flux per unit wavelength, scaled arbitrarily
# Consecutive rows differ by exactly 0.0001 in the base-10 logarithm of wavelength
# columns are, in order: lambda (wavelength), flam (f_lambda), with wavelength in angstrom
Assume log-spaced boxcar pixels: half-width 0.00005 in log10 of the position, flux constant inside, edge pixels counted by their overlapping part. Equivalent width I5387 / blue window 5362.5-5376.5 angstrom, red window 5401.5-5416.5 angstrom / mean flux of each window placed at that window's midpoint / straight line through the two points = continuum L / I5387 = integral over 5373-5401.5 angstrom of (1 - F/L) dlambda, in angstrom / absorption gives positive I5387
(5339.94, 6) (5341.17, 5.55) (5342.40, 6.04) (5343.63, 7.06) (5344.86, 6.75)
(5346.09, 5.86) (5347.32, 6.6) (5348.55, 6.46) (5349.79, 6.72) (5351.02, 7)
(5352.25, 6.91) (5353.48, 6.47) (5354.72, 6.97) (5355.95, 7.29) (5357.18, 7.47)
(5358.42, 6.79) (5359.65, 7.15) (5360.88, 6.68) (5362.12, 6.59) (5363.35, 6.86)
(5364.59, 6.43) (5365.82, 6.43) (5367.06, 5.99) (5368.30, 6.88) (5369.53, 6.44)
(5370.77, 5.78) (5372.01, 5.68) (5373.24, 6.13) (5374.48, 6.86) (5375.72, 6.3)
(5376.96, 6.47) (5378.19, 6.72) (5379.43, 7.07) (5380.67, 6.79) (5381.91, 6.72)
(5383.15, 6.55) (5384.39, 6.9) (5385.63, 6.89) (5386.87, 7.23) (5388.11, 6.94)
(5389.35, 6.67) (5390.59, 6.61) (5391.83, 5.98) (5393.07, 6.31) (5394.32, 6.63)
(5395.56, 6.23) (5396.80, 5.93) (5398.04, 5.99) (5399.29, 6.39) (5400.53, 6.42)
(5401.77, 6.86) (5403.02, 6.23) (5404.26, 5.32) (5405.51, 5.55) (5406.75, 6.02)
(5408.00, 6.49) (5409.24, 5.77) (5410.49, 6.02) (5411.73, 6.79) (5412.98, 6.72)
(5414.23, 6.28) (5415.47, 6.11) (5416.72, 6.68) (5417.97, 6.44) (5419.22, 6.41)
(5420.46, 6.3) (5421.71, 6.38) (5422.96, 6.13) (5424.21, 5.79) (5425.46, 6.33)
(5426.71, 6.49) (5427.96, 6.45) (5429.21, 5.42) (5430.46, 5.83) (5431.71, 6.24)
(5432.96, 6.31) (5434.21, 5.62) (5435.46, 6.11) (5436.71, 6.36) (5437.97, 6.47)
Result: -1.3 angstrom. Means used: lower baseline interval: 6.35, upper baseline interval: 6.18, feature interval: 6.56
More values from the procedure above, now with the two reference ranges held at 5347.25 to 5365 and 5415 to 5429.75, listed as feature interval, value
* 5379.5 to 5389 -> -0.41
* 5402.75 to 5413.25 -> 0.49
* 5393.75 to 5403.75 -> 0.21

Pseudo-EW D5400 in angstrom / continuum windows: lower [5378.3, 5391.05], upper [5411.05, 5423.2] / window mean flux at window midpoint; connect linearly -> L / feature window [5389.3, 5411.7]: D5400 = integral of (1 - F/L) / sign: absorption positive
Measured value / 1.5 angstrom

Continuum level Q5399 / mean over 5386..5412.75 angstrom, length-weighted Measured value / 6.32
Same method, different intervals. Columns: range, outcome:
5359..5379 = 6.47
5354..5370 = 6.77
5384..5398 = 6.55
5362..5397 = 6.52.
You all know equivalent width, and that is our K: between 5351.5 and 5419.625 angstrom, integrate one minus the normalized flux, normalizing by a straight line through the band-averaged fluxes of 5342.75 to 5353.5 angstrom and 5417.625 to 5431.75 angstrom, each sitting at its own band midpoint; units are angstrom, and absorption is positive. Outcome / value -0.8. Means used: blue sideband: 6.64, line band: 6.5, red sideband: 6.18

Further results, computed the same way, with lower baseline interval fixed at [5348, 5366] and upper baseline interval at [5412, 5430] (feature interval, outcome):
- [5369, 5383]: 0.4 angstrom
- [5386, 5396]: -0.1 angstrom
